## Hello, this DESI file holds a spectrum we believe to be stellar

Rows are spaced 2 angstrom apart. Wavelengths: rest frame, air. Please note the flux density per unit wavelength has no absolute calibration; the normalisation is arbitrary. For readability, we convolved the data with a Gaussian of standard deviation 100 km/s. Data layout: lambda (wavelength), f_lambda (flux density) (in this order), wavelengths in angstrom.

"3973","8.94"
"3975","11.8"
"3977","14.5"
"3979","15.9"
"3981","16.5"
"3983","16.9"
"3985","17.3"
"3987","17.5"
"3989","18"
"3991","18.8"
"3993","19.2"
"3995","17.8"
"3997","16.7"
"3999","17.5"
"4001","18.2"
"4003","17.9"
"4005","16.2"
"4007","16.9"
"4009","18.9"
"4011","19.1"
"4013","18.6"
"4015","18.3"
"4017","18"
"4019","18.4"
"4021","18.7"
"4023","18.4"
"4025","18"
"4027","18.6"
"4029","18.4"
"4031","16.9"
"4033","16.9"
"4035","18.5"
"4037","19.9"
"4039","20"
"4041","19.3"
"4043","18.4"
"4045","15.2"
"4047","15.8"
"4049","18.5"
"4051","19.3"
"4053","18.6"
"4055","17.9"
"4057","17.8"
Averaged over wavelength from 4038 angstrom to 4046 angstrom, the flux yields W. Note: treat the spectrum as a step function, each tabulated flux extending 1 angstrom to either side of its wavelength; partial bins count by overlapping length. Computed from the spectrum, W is 18.2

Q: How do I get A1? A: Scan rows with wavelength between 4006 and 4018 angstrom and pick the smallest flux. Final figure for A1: 16.9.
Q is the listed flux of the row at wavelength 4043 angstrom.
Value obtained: 18.4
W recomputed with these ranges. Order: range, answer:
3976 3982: 15.6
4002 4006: 17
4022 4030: 18.4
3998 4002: 17.9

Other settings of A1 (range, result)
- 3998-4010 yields 16.2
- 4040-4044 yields 18.4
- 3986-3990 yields 17.5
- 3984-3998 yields 16.7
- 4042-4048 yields 15.2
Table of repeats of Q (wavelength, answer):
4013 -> 18.6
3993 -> 19.2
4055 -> 17.9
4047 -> 15.8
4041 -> 19.3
